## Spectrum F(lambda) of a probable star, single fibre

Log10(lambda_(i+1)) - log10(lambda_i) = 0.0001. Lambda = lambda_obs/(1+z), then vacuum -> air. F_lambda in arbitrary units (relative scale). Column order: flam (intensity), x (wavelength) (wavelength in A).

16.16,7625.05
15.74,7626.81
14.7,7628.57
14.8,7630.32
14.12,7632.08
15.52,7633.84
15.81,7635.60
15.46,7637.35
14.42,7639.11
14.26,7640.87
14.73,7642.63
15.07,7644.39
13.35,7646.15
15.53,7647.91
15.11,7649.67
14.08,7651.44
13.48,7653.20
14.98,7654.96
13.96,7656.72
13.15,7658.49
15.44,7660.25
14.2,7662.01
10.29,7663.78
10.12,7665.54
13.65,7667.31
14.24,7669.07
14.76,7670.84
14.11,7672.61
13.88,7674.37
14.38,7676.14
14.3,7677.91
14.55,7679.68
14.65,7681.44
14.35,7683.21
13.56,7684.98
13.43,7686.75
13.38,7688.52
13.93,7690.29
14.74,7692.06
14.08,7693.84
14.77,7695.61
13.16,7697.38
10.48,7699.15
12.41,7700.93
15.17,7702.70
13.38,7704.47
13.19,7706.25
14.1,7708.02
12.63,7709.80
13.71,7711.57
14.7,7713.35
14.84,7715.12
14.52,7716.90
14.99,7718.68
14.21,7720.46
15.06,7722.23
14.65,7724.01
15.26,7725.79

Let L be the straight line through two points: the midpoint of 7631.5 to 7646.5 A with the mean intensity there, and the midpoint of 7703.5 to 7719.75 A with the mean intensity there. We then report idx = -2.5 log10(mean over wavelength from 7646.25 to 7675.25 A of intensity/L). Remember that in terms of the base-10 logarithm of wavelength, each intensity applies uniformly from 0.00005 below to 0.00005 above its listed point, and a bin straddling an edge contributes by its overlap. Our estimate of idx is 0.059 mag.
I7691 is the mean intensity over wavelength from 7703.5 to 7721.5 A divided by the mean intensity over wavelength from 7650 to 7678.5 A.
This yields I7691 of 1.0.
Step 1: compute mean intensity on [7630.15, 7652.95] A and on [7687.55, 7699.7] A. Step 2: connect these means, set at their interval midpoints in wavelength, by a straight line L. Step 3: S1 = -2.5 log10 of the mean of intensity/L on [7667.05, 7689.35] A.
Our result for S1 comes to -0.01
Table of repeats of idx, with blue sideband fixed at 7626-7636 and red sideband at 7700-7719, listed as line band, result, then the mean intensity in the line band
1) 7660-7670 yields 0.137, 12.8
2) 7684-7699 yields 0.037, 13.7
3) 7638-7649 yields 0.022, 14.6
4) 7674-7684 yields 0.000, 14.4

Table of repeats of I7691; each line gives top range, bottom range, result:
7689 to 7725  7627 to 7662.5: 0.95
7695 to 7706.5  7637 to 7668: 0.95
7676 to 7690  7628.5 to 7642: 0.94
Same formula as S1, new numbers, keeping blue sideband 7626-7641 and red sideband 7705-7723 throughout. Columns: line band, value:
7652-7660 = 0.057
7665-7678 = 0.068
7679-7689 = 0.037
